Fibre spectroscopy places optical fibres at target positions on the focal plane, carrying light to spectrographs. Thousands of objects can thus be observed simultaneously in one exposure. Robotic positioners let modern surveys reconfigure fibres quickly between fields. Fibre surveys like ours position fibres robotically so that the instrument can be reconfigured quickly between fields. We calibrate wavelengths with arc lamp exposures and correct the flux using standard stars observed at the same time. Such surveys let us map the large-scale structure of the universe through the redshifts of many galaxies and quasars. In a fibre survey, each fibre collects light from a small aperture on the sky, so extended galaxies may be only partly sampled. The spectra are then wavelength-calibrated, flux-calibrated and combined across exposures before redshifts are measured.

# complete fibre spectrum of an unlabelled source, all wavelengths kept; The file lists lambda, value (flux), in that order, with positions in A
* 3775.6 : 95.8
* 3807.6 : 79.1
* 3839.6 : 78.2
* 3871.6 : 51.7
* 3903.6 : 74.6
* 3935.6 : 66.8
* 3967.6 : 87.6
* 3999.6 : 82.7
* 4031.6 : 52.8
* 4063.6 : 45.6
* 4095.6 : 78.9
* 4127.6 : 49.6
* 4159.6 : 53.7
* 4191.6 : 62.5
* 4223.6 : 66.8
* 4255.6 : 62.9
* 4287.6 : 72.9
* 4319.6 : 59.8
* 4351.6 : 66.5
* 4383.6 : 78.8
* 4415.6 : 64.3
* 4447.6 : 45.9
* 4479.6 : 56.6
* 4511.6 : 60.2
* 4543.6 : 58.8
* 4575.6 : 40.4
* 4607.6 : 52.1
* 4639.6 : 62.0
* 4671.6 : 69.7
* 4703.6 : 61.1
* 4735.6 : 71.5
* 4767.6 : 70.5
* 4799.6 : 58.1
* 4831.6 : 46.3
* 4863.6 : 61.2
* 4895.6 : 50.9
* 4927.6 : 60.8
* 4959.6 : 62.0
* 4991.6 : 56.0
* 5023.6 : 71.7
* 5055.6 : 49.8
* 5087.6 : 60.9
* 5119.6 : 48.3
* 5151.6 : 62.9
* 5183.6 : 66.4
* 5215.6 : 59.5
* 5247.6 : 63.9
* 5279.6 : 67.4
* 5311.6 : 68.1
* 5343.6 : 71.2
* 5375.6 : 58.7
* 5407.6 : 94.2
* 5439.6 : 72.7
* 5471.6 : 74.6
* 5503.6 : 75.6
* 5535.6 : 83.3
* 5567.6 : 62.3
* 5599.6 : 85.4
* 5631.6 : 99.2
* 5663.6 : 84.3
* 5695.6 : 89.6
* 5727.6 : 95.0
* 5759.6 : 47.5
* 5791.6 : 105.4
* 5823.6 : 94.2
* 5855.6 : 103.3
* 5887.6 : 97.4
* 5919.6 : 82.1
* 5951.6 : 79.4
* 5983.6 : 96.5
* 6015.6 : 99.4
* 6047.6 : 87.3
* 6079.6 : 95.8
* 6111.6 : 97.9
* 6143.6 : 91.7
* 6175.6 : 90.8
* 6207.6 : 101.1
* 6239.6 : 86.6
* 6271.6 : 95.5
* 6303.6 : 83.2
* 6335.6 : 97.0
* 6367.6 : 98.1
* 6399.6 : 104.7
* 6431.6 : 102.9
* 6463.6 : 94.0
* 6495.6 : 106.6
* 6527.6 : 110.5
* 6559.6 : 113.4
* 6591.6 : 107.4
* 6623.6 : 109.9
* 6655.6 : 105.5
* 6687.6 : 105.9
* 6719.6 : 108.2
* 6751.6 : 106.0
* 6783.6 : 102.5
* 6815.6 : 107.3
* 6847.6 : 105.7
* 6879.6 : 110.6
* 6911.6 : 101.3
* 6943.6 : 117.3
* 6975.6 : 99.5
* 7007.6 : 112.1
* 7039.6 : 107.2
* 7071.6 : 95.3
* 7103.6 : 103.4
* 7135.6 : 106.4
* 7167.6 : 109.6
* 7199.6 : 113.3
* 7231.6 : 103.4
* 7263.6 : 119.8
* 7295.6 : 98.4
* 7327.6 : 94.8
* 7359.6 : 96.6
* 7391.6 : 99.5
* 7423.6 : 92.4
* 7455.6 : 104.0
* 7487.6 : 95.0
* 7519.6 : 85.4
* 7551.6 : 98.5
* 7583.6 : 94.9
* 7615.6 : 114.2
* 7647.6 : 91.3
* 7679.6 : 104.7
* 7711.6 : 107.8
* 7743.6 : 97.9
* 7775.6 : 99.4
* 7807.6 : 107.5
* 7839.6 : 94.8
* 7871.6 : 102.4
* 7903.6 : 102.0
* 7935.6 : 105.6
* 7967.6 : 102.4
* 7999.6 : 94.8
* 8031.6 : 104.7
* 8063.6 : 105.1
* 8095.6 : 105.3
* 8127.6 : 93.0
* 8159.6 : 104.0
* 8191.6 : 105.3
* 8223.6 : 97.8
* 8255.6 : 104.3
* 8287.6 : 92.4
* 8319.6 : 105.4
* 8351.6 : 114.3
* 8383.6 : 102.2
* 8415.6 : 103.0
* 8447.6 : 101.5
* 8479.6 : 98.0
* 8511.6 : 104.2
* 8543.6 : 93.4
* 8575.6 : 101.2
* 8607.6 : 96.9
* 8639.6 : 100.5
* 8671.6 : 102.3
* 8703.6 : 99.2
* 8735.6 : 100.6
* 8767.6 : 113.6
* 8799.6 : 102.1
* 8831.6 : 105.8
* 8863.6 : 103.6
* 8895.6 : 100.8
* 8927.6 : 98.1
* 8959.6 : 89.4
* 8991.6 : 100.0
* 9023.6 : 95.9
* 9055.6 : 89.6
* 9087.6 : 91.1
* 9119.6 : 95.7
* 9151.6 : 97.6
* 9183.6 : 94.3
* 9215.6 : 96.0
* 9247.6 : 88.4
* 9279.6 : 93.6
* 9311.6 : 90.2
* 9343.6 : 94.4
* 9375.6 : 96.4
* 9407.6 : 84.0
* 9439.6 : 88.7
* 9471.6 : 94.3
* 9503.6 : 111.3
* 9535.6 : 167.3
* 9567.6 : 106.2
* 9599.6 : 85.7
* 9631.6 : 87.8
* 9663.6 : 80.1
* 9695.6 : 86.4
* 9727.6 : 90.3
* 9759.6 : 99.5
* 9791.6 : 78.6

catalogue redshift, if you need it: 0.451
